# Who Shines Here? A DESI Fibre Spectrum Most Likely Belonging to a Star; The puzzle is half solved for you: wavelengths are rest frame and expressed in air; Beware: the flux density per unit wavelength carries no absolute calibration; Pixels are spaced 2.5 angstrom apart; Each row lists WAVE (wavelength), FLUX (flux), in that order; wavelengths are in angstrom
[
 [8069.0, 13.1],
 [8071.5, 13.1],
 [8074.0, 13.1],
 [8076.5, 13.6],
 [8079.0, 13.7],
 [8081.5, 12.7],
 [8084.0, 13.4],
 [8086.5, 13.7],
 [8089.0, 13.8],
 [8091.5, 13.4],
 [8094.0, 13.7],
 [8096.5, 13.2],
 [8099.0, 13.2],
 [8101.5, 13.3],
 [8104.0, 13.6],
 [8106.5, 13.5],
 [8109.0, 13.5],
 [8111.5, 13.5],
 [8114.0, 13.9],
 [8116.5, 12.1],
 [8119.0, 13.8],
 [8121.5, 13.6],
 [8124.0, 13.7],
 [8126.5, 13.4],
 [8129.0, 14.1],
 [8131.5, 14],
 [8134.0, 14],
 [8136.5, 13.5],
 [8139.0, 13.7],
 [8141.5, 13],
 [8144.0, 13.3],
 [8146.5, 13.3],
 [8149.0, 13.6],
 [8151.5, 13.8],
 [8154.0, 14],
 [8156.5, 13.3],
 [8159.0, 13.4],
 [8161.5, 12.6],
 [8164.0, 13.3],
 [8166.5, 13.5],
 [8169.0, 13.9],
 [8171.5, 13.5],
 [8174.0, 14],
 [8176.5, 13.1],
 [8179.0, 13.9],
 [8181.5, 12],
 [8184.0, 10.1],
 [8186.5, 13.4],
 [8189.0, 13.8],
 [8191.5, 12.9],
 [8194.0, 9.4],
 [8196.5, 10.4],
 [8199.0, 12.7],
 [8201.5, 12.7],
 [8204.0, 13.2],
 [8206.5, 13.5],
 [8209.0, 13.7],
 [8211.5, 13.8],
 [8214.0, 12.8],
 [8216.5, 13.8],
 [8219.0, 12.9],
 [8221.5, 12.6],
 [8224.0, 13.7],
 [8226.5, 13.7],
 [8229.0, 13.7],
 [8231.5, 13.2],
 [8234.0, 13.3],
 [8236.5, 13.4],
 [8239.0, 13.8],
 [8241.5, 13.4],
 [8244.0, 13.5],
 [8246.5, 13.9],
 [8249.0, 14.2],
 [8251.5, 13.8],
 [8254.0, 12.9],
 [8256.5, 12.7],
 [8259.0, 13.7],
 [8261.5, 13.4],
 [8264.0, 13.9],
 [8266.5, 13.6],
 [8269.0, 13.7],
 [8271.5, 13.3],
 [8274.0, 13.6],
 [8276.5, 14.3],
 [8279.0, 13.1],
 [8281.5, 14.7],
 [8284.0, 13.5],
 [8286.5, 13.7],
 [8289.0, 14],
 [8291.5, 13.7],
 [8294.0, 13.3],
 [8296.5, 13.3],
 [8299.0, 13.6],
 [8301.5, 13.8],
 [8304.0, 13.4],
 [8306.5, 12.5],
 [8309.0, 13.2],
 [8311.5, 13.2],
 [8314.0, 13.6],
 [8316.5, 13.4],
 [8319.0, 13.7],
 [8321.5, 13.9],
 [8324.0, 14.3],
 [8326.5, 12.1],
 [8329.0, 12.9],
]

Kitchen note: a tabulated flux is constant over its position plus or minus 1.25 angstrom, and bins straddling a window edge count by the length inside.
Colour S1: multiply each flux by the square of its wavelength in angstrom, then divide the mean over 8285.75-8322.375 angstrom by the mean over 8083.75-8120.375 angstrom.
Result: 1.1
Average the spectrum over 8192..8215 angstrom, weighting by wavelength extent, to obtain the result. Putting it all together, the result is 12.5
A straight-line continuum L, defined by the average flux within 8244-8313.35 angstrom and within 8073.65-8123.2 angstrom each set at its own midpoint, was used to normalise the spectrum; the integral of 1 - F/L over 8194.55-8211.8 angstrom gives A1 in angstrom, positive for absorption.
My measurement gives 1.1 angstrom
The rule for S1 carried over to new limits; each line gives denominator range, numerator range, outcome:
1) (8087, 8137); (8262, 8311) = 1.05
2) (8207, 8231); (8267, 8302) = 1.04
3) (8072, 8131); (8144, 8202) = 0.98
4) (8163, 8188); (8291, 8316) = 1.05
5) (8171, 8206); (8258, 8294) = 1.12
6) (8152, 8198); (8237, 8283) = 1.09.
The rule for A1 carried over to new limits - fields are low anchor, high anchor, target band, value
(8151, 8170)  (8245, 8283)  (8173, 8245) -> 3.1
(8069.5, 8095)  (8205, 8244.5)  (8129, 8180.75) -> -0.5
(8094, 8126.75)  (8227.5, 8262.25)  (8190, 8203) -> 1.7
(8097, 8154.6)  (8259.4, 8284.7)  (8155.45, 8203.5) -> 3.0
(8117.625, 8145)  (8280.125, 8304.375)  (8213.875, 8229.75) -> 0.4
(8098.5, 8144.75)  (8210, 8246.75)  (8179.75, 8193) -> 1.0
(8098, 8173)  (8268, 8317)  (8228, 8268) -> 0.0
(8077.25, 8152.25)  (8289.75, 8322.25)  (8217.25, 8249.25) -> 0.0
